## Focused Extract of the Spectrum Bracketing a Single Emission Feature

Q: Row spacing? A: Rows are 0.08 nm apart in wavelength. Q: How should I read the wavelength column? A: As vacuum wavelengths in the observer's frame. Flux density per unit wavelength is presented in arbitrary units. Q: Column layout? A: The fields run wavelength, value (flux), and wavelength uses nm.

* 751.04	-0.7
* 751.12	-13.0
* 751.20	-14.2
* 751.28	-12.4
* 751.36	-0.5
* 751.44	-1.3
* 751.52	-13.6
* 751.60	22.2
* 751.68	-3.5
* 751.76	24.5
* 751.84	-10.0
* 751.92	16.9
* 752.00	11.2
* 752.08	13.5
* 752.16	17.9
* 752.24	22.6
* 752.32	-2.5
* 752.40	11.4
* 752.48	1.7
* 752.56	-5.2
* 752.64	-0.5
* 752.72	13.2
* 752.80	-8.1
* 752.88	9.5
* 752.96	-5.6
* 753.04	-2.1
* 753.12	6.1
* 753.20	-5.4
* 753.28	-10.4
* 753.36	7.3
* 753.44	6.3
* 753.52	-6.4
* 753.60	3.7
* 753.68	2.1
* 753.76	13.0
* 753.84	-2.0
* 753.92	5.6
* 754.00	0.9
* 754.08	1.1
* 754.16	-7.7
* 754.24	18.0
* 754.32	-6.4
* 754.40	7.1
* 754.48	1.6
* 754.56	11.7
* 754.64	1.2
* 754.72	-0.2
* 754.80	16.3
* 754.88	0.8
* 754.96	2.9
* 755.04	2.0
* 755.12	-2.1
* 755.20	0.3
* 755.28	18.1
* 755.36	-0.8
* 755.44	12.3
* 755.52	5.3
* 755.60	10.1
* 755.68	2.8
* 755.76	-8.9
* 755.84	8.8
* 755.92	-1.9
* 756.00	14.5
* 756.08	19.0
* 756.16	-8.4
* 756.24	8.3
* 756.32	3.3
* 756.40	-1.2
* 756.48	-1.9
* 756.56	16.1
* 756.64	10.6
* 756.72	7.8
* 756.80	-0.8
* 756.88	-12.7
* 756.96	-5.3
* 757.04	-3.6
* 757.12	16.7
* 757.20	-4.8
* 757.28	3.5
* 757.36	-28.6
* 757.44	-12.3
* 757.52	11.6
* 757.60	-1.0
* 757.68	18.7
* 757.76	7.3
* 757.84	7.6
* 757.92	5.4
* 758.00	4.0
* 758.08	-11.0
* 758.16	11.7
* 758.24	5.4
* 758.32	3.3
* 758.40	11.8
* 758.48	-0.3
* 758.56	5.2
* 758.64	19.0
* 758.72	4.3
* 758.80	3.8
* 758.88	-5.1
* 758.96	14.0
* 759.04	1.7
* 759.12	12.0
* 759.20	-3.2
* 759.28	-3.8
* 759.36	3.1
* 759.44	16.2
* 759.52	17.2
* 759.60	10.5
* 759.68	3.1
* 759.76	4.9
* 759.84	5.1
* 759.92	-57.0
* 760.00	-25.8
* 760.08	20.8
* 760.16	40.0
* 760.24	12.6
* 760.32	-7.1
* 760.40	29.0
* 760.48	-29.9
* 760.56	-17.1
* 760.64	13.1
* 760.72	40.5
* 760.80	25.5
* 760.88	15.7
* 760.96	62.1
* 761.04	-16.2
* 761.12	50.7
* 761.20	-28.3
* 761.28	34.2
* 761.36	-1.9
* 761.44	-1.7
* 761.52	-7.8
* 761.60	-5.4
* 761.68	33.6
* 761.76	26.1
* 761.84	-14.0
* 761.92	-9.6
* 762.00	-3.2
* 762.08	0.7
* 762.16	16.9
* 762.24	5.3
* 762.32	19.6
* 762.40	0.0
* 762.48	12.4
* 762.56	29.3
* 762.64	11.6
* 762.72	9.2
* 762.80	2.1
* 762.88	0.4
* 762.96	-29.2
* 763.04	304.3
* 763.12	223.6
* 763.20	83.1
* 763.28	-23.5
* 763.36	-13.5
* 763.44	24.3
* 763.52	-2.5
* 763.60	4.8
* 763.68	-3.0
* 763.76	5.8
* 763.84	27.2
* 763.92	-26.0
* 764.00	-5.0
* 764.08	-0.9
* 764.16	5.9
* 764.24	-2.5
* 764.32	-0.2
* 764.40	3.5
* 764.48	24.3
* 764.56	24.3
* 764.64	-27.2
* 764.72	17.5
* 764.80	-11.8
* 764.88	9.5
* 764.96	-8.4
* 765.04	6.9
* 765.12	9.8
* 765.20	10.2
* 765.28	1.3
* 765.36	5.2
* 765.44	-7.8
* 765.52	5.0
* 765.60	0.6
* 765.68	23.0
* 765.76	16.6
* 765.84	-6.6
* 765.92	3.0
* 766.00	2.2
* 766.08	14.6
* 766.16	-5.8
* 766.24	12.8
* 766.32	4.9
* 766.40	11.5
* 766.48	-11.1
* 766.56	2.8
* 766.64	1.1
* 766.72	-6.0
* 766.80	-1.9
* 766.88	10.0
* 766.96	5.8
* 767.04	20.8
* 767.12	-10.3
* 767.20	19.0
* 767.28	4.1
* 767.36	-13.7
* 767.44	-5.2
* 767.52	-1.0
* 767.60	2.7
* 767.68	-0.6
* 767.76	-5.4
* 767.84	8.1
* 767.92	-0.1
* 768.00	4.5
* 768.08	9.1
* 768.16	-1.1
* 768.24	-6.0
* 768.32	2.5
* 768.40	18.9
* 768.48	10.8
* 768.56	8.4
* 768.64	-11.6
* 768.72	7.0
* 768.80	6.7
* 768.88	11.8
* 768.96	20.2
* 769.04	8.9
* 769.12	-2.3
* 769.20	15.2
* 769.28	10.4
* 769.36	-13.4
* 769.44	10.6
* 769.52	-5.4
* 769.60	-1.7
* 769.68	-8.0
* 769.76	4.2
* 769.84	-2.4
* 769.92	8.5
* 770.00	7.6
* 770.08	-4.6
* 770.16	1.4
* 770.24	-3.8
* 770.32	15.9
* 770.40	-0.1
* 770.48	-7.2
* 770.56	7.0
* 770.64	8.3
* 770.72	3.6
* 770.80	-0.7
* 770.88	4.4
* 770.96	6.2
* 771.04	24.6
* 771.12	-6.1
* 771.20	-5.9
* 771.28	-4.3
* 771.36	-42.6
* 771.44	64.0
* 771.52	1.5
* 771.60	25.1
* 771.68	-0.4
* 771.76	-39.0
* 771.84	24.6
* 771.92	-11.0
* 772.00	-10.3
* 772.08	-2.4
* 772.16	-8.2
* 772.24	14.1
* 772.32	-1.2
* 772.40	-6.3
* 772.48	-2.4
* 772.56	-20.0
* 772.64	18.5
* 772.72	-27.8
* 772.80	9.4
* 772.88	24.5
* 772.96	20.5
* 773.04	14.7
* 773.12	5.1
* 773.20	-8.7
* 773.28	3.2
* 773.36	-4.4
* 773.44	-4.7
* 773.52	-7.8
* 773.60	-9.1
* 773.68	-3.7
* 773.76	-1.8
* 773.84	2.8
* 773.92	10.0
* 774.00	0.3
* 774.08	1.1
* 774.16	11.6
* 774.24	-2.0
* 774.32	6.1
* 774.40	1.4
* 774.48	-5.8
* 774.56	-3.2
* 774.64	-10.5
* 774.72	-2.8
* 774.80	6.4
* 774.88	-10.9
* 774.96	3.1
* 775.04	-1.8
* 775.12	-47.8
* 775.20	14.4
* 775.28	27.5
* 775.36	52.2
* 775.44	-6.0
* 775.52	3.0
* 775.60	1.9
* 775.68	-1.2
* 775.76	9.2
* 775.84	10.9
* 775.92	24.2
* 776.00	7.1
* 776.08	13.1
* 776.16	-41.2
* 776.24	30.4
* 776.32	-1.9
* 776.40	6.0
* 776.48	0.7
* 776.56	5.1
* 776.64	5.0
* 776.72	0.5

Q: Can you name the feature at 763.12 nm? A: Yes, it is [O III]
